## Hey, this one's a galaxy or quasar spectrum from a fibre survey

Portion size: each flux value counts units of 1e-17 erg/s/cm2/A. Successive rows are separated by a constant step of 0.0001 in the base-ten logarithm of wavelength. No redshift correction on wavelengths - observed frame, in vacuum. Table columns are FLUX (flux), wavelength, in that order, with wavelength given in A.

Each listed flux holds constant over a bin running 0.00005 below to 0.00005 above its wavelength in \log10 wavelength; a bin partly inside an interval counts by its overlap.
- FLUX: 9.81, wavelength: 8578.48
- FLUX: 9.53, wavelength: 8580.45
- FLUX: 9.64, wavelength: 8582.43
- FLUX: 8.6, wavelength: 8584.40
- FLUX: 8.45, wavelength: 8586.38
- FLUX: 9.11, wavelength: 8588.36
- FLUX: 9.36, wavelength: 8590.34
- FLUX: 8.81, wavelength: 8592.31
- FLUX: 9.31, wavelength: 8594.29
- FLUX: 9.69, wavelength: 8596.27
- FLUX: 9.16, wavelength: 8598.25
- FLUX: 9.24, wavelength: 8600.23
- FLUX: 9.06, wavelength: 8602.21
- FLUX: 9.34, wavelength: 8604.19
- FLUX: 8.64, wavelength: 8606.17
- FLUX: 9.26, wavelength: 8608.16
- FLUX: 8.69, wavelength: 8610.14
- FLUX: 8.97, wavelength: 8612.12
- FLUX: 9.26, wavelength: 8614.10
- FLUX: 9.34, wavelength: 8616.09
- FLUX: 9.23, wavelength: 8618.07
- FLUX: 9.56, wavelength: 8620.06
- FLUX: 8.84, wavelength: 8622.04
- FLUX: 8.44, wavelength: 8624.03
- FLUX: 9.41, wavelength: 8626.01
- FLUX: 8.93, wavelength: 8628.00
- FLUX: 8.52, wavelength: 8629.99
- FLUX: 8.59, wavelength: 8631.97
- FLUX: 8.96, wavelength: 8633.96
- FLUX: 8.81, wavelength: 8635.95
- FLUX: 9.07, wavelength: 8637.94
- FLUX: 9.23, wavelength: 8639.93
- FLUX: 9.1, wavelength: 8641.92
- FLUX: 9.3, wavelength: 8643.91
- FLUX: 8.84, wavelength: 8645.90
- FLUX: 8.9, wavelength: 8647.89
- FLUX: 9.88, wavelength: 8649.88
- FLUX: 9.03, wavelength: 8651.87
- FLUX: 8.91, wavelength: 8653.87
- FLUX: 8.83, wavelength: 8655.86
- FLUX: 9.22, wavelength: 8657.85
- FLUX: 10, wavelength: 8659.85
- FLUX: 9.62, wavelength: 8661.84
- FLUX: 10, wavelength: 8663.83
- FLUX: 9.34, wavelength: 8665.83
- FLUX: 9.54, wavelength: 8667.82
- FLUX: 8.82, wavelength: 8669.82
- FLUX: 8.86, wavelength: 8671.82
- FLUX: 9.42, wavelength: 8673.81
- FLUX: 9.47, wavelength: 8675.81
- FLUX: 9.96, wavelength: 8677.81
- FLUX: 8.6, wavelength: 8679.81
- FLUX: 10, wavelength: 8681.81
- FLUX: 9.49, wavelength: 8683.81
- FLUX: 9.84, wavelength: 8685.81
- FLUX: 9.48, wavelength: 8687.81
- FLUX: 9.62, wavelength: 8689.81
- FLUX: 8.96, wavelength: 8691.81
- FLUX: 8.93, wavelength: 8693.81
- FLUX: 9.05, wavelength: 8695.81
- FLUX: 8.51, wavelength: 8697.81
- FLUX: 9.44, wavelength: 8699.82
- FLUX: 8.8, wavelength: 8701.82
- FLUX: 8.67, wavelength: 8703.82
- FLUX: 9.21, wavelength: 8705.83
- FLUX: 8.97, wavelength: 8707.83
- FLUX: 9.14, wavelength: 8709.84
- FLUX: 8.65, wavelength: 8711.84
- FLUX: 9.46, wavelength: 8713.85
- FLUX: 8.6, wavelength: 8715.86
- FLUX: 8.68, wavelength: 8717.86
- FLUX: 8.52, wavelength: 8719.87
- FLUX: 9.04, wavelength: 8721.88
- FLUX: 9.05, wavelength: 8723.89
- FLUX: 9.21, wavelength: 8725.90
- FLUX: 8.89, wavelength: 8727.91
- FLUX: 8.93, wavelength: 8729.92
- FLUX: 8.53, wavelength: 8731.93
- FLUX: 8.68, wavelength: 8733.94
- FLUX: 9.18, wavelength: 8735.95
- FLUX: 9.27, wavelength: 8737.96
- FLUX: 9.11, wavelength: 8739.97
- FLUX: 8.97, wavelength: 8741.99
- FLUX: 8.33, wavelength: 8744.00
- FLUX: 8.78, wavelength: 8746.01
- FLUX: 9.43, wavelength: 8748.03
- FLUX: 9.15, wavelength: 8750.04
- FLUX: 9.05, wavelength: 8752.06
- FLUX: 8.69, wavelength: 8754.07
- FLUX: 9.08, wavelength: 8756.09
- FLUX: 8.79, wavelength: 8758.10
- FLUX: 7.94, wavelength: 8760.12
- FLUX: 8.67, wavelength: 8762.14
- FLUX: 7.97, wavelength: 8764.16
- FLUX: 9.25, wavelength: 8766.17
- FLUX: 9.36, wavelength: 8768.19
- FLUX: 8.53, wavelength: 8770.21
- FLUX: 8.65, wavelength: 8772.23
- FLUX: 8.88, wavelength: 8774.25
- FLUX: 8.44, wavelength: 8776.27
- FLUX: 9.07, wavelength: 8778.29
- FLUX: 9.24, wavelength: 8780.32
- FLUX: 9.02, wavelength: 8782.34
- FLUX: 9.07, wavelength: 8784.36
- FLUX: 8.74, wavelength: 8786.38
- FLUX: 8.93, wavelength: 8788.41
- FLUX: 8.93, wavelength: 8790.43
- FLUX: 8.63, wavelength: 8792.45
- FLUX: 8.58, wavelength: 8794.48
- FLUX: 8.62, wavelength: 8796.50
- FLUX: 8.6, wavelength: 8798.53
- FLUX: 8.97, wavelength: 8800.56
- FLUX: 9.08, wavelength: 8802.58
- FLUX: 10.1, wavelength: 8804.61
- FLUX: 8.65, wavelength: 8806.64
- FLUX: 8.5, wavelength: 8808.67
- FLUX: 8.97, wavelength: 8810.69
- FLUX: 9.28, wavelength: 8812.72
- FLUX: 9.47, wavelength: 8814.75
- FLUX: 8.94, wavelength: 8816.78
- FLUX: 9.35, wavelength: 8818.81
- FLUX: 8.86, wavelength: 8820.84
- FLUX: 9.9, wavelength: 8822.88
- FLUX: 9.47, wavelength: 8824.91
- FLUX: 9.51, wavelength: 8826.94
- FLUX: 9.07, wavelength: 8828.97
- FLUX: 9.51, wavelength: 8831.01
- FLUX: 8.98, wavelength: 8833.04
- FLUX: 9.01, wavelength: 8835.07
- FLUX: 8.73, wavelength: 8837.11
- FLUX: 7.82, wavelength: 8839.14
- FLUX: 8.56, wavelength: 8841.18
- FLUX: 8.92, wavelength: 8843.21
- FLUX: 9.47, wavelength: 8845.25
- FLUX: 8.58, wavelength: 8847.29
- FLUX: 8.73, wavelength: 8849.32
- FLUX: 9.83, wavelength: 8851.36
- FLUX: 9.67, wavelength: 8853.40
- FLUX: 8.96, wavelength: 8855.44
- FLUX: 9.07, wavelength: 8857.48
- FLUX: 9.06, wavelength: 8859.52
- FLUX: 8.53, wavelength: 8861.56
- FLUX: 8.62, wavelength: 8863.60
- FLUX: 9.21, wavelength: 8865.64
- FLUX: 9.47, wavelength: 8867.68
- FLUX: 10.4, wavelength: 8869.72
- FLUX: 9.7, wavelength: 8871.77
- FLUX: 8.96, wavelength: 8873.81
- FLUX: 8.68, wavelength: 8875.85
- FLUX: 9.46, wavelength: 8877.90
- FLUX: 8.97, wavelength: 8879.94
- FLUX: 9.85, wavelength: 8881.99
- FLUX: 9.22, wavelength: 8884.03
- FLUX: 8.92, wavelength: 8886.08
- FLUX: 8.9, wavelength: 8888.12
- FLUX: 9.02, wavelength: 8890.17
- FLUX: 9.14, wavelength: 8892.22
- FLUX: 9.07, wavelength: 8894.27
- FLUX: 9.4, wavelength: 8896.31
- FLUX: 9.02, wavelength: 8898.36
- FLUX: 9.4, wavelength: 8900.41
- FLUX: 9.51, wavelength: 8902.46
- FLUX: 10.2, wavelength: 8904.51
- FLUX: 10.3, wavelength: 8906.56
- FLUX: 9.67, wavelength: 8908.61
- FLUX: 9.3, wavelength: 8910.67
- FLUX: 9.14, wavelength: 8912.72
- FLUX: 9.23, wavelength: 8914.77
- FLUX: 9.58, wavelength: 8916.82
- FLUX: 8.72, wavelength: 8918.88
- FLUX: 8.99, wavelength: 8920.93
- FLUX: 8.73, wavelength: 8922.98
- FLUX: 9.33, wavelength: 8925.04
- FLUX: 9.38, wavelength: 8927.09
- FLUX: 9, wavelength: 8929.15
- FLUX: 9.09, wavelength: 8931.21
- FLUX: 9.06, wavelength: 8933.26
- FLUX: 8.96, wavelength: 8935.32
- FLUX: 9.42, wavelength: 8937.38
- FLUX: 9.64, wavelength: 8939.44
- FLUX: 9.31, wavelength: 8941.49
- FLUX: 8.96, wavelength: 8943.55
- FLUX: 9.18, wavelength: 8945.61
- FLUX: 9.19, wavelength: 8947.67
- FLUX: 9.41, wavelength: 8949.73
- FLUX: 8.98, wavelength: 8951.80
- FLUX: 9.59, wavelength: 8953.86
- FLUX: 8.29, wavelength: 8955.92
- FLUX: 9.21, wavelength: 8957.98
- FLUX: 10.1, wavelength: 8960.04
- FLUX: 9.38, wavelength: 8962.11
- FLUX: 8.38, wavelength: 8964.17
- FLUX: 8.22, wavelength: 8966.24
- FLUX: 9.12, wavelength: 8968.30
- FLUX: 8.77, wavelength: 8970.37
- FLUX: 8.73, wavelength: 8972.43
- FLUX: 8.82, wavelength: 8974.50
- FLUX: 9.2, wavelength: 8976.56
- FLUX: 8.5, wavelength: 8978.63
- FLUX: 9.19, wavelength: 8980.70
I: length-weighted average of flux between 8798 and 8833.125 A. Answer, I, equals 9.19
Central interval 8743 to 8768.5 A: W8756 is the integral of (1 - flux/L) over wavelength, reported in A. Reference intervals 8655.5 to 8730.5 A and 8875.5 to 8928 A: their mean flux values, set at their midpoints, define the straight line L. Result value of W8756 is 1.2 A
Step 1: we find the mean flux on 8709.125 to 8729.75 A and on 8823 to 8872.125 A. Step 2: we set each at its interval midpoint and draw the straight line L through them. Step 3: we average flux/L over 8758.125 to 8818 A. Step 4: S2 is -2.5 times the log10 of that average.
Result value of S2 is 0.02 mag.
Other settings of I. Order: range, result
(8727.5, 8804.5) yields 8.86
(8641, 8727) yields 9.18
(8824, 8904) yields 9.15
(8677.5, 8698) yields 9.32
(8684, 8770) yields 8.95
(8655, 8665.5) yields 9.53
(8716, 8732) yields 8.86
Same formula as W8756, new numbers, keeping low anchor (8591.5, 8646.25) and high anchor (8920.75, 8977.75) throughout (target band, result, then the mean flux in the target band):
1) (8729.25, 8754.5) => 0.4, 8.94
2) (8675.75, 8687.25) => -0.6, 9.56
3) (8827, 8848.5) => 0.4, 8.89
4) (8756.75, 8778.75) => 0.9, 8.69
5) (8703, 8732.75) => 0.5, 8.9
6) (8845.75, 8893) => -0.5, 9.17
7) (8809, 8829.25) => -0.4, 9.27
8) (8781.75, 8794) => 0.3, 8.87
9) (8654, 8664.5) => -0.5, 9.48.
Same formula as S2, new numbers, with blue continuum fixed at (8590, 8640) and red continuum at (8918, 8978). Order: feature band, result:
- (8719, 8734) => 0.024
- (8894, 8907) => -0.057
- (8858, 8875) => -0.020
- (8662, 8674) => -0.034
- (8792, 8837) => -0.003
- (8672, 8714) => -0.018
